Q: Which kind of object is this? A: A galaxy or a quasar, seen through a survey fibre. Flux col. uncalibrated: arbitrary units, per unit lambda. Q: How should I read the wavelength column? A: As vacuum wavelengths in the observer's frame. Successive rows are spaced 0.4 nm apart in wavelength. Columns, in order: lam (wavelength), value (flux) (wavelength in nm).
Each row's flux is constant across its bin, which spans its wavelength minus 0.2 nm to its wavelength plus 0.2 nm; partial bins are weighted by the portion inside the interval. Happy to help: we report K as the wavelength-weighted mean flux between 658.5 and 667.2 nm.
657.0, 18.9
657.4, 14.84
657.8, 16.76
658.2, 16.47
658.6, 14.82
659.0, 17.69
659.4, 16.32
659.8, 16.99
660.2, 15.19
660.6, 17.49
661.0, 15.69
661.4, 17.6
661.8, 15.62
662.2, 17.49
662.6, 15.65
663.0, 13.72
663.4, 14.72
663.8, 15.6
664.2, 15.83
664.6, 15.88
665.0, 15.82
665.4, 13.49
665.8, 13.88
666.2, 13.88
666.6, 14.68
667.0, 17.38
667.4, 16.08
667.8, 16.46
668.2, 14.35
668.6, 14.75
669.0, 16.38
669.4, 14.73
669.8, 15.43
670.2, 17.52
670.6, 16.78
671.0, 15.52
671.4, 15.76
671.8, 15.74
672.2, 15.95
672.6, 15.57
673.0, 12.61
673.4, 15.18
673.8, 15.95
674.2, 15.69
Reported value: 15.7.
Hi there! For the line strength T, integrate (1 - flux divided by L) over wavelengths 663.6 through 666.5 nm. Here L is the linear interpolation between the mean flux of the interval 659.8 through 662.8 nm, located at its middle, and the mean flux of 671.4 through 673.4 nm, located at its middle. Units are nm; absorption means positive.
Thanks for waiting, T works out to 0.19 nm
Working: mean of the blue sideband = 16.4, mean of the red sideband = 15.1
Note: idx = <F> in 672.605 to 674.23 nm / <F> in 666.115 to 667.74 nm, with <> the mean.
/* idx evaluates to 0.95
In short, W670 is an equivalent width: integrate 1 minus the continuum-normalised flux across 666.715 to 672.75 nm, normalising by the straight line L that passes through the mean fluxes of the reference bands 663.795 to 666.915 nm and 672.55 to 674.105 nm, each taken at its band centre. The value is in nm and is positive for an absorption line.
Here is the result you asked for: -0.41 nm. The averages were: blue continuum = 14.9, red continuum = 14.8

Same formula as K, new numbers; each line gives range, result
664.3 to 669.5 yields 15.2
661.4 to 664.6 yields 15.7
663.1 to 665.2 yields 15.5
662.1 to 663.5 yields 15.3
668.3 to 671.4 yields 15.8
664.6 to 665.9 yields 14.7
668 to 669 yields 14.9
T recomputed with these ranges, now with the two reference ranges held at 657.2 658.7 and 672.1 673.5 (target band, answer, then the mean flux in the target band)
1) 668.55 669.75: -0.03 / 15.4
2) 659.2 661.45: -0.12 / 16.5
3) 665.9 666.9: 0.04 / 14.5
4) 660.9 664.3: -0.07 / 15.8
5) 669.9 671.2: -0.14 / 16.5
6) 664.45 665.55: 0.01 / 15.1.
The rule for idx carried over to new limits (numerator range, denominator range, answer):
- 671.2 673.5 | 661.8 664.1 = 0.98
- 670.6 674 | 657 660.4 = 0.94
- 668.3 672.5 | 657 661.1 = 0.97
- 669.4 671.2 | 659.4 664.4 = 1.01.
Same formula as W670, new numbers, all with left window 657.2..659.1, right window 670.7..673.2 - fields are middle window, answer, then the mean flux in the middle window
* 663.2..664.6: 0.02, 15.5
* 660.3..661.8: -0.07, 16.6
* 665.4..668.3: 0.07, 15.2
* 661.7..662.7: -0.04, 16.4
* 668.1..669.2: 0.01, 15.2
